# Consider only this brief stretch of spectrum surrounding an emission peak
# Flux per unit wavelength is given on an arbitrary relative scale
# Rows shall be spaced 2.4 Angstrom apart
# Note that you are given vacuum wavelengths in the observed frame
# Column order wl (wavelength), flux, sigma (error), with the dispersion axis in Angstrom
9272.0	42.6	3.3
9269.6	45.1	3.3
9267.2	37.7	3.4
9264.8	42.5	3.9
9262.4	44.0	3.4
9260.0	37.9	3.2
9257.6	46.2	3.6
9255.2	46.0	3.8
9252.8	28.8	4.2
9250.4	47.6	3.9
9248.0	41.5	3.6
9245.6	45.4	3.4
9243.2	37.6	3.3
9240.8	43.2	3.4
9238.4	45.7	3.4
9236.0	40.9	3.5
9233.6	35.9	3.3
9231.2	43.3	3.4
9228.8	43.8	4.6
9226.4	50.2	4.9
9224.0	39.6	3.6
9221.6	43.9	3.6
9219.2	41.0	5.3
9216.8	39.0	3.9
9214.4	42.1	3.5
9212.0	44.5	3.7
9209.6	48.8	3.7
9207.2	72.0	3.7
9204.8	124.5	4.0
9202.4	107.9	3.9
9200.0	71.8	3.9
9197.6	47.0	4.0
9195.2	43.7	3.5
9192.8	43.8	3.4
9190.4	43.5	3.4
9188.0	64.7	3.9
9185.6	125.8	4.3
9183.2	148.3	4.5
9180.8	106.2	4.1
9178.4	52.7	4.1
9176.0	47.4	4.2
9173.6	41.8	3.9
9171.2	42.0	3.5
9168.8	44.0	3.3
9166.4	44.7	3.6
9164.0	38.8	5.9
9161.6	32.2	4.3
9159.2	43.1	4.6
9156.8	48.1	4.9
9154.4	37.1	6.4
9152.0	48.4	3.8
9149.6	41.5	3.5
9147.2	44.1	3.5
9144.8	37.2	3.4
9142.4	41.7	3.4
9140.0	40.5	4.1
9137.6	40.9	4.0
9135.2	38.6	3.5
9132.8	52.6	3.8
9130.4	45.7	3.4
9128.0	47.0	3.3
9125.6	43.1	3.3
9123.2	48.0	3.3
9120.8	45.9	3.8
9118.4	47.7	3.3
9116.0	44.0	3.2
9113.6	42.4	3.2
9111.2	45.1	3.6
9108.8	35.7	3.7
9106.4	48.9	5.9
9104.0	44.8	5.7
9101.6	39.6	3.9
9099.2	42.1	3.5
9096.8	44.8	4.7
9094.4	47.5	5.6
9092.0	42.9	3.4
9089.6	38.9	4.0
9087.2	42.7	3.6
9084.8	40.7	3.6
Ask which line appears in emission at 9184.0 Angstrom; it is [S II]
